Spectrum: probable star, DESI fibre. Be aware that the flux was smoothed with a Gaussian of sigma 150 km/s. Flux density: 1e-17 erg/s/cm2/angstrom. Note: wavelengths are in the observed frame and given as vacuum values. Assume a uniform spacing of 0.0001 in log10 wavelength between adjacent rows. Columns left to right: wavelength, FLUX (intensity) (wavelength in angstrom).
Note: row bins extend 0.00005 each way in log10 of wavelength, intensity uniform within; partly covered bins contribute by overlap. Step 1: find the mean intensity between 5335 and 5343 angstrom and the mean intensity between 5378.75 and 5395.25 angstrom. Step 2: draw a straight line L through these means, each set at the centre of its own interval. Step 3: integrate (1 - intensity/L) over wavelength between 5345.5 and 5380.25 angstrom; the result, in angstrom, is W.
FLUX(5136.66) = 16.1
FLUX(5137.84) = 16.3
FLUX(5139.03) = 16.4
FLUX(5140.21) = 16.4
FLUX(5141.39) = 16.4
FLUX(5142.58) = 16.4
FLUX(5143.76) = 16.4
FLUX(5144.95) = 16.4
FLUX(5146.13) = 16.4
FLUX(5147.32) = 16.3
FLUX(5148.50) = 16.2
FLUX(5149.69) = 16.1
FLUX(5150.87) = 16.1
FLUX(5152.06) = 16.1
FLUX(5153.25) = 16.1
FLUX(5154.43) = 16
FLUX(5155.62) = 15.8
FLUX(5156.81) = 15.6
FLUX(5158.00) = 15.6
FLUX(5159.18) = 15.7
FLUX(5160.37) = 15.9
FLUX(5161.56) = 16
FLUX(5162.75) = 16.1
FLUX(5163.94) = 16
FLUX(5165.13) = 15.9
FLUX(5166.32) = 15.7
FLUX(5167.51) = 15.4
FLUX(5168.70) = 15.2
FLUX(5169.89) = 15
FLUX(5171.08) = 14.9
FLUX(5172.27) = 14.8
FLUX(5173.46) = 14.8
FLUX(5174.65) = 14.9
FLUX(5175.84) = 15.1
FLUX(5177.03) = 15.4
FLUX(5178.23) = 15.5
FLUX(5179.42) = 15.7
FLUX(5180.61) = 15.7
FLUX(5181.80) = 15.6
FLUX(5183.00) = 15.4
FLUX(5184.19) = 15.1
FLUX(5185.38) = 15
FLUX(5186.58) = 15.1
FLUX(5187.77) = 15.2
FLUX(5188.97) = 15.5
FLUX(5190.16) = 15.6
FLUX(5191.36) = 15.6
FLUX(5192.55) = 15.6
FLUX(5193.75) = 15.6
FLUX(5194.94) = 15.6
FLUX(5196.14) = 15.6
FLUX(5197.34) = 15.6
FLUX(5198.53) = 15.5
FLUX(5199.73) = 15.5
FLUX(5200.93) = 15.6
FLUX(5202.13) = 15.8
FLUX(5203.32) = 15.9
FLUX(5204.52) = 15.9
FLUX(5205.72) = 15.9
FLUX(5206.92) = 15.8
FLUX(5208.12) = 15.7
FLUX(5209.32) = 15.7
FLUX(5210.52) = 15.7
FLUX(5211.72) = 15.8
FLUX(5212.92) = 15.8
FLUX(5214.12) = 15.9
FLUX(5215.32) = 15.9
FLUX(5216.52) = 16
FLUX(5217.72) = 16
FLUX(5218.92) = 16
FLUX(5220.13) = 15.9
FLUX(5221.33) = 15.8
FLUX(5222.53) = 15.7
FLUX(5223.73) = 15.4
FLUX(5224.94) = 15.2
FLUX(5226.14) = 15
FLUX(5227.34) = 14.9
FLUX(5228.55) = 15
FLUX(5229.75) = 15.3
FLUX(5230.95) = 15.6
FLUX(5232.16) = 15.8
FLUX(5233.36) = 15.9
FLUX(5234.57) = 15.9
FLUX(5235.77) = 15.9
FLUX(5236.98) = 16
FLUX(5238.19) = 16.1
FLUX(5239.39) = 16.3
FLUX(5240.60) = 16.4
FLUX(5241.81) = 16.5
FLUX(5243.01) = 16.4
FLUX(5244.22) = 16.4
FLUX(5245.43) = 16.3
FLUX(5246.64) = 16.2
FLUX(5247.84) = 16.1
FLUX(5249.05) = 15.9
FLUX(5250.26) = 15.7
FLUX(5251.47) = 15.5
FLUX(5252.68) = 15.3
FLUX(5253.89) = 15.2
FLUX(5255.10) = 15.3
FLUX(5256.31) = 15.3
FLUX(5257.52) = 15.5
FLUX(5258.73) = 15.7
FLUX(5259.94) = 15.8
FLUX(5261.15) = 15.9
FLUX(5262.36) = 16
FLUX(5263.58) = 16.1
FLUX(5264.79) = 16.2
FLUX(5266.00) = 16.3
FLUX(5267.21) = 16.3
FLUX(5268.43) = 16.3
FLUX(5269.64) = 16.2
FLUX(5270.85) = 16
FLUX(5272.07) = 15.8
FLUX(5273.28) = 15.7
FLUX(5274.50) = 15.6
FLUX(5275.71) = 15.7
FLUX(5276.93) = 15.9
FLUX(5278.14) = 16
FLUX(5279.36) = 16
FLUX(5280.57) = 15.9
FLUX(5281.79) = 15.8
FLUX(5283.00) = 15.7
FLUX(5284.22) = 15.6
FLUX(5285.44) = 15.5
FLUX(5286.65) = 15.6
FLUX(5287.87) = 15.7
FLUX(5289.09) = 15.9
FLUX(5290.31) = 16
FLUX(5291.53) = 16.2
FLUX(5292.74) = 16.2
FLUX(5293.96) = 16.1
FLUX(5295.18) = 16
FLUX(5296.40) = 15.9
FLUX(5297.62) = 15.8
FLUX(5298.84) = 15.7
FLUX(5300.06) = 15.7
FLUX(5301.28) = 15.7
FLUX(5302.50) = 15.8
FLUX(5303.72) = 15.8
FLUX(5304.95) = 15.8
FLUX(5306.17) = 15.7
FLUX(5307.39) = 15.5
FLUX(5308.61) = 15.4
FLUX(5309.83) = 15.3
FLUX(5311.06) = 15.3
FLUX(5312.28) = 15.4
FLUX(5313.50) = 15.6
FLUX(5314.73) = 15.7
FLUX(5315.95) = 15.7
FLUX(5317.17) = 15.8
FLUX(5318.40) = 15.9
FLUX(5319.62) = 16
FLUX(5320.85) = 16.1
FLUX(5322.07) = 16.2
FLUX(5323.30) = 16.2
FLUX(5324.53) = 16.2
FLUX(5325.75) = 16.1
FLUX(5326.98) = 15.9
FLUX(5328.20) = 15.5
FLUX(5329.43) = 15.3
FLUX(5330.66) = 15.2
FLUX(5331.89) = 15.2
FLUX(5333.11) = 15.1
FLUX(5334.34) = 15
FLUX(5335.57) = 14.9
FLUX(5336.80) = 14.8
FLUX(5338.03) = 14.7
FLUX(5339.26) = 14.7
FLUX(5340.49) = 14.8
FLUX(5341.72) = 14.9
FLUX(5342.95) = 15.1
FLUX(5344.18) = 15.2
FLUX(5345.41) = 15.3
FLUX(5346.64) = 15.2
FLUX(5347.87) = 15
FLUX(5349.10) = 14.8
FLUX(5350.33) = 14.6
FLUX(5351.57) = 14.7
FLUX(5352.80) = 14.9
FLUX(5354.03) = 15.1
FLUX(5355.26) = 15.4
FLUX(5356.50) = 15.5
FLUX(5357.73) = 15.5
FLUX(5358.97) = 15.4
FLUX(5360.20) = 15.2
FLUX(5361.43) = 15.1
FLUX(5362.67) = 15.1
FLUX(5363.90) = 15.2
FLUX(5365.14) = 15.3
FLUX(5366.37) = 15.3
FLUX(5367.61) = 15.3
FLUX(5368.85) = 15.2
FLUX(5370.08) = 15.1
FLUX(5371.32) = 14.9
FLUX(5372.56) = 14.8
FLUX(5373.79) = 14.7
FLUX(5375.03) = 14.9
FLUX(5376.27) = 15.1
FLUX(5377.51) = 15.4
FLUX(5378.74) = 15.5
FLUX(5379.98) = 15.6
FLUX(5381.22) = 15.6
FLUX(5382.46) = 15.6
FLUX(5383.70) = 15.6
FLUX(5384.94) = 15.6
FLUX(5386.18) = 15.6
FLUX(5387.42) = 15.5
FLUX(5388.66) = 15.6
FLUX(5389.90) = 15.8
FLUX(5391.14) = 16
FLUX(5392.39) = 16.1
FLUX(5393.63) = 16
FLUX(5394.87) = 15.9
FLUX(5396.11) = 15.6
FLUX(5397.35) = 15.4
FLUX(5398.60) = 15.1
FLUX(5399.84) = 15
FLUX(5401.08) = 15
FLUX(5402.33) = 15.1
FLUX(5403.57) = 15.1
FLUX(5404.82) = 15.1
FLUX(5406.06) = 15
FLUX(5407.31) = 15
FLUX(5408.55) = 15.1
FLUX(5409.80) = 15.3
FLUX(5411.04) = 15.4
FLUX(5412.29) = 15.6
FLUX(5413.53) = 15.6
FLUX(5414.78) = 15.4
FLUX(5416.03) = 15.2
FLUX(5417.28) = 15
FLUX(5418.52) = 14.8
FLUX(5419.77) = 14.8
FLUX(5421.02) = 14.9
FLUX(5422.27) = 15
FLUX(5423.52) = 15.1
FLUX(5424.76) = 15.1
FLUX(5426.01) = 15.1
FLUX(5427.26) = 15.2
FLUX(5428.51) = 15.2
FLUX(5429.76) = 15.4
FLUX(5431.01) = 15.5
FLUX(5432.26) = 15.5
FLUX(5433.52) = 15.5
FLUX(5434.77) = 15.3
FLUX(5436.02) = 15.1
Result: 0.3 angstrom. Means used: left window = 14.8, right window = 15.7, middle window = 15.1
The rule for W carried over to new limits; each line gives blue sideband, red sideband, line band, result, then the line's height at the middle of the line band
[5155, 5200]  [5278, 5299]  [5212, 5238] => -0.1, 15.6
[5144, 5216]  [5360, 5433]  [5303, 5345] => -0.2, 15.4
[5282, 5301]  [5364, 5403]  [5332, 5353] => 0.9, 15.6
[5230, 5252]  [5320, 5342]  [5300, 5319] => -0.1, 15.5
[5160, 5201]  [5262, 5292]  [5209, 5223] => -0.2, 15.6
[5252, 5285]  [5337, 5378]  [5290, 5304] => -0.3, 15.6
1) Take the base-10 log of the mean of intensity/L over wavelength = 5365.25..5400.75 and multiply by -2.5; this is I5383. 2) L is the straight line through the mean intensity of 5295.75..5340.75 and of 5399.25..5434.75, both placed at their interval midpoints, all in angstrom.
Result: -0.01 mag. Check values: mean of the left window 15.6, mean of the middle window 15.4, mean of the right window 15.2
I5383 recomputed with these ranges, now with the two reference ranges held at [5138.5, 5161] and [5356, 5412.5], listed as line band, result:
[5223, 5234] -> 0.04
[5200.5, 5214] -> 0.01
